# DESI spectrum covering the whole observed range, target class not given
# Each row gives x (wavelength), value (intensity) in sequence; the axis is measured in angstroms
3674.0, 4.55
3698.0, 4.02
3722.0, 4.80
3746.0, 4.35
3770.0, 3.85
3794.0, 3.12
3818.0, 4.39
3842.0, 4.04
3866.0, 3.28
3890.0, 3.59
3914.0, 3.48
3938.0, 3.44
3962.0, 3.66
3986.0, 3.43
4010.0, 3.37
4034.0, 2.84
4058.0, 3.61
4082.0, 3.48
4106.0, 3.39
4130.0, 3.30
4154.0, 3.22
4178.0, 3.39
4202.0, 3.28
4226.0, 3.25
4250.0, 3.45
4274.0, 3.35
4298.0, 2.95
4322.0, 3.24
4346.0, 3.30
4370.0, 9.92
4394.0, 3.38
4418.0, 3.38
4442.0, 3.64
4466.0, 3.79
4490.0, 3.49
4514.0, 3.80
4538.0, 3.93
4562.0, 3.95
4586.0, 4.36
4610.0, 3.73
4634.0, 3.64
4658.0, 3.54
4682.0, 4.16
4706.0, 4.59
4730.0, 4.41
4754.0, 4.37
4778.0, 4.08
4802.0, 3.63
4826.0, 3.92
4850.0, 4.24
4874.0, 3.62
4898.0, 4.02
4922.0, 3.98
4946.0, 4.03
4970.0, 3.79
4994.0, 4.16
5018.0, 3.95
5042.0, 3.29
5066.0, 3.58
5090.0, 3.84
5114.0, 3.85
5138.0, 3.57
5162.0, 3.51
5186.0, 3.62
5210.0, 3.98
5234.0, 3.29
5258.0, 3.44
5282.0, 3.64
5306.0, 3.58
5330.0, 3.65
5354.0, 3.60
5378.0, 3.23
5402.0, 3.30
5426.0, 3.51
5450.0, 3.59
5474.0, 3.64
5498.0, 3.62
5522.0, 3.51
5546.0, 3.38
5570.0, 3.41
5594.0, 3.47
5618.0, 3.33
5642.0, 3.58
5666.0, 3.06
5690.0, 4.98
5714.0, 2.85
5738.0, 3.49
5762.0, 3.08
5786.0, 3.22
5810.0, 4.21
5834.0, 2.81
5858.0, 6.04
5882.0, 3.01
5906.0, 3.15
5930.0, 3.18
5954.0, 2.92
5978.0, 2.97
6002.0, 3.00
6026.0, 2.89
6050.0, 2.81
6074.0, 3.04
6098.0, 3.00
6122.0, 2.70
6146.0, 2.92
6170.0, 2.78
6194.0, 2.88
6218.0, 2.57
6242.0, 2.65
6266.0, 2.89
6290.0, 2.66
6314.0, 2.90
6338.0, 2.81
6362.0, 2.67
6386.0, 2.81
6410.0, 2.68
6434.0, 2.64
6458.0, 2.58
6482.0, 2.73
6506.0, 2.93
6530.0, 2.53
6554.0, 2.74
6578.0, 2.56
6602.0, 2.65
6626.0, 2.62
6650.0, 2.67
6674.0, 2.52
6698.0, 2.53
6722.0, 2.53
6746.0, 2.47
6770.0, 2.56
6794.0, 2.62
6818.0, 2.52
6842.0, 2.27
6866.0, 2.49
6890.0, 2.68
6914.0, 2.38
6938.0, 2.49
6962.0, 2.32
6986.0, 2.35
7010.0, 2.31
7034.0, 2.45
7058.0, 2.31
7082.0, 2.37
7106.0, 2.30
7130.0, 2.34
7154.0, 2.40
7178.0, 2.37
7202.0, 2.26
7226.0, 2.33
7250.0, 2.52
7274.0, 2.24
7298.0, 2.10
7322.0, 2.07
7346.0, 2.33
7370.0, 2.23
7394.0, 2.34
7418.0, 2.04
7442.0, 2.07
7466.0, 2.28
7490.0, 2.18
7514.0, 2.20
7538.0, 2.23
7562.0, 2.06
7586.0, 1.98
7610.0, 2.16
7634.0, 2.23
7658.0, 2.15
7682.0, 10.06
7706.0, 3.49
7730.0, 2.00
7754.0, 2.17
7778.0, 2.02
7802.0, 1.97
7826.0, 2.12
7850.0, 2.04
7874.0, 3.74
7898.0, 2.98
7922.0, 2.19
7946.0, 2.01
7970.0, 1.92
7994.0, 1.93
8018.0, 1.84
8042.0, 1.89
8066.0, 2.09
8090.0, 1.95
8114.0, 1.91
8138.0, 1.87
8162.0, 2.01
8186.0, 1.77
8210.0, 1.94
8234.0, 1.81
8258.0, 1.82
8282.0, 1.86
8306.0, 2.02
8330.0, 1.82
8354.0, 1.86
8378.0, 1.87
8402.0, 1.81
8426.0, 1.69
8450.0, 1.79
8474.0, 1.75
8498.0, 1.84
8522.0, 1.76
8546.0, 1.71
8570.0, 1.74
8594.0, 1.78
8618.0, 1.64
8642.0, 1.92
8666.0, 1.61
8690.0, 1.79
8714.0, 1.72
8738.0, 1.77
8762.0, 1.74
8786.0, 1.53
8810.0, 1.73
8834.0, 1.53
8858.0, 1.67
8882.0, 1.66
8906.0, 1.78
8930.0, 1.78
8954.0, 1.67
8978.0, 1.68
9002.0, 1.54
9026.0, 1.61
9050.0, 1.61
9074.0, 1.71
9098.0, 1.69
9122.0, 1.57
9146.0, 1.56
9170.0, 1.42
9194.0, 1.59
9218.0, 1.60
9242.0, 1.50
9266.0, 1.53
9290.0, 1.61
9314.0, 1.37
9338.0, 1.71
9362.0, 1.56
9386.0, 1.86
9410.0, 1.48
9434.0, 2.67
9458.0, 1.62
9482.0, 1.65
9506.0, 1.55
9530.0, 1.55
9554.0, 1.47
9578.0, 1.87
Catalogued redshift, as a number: 0.172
